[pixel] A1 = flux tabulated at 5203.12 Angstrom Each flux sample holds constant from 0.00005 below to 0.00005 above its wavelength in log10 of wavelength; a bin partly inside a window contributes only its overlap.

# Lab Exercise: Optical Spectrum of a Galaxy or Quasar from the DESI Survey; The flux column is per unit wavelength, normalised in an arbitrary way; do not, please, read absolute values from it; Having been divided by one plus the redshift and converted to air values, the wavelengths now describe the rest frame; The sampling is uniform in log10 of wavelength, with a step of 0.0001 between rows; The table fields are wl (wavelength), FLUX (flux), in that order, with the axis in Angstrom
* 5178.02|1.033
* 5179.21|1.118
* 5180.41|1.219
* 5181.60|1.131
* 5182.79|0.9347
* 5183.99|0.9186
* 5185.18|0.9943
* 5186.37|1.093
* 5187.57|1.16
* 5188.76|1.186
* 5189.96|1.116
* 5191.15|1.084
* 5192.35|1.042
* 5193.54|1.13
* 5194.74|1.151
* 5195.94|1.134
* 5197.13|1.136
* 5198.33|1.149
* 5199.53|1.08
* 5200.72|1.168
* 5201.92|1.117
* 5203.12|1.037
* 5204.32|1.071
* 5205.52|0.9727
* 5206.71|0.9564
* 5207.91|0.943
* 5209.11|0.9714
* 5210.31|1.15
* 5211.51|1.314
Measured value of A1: 1.037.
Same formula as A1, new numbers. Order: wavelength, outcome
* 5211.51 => 1.314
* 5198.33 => 1.149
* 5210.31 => 1.15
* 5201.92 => 1.117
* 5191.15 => 1.084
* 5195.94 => 1.134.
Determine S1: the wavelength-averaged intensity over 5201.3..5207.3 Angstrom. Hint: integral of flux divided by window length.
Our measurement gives 1.03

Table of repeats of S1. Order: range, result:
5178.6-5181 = 1.17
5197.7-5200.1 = 1.11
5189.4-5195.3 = 1.1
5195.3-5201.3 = 1.13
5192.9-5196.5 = 1.14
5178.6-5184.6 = 1.06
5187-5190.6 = 1.15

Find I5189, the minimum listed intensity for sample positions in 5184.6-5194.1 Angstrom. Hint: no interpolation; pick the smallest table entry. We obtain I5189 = 0.9943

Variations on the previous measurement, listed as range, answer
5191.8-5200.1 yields 1.042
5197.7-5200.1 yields 1.08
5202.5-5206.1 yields 0.9727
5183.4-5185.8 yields 0.9186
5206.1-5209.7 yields 0.943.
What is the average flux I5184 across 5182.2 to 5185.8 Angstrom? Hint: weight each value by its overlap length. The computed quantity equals 0.951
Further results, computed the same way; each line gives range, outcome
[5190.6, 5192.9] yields 1.06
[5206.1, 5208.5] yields 0.953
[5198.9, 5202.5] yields 1.12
